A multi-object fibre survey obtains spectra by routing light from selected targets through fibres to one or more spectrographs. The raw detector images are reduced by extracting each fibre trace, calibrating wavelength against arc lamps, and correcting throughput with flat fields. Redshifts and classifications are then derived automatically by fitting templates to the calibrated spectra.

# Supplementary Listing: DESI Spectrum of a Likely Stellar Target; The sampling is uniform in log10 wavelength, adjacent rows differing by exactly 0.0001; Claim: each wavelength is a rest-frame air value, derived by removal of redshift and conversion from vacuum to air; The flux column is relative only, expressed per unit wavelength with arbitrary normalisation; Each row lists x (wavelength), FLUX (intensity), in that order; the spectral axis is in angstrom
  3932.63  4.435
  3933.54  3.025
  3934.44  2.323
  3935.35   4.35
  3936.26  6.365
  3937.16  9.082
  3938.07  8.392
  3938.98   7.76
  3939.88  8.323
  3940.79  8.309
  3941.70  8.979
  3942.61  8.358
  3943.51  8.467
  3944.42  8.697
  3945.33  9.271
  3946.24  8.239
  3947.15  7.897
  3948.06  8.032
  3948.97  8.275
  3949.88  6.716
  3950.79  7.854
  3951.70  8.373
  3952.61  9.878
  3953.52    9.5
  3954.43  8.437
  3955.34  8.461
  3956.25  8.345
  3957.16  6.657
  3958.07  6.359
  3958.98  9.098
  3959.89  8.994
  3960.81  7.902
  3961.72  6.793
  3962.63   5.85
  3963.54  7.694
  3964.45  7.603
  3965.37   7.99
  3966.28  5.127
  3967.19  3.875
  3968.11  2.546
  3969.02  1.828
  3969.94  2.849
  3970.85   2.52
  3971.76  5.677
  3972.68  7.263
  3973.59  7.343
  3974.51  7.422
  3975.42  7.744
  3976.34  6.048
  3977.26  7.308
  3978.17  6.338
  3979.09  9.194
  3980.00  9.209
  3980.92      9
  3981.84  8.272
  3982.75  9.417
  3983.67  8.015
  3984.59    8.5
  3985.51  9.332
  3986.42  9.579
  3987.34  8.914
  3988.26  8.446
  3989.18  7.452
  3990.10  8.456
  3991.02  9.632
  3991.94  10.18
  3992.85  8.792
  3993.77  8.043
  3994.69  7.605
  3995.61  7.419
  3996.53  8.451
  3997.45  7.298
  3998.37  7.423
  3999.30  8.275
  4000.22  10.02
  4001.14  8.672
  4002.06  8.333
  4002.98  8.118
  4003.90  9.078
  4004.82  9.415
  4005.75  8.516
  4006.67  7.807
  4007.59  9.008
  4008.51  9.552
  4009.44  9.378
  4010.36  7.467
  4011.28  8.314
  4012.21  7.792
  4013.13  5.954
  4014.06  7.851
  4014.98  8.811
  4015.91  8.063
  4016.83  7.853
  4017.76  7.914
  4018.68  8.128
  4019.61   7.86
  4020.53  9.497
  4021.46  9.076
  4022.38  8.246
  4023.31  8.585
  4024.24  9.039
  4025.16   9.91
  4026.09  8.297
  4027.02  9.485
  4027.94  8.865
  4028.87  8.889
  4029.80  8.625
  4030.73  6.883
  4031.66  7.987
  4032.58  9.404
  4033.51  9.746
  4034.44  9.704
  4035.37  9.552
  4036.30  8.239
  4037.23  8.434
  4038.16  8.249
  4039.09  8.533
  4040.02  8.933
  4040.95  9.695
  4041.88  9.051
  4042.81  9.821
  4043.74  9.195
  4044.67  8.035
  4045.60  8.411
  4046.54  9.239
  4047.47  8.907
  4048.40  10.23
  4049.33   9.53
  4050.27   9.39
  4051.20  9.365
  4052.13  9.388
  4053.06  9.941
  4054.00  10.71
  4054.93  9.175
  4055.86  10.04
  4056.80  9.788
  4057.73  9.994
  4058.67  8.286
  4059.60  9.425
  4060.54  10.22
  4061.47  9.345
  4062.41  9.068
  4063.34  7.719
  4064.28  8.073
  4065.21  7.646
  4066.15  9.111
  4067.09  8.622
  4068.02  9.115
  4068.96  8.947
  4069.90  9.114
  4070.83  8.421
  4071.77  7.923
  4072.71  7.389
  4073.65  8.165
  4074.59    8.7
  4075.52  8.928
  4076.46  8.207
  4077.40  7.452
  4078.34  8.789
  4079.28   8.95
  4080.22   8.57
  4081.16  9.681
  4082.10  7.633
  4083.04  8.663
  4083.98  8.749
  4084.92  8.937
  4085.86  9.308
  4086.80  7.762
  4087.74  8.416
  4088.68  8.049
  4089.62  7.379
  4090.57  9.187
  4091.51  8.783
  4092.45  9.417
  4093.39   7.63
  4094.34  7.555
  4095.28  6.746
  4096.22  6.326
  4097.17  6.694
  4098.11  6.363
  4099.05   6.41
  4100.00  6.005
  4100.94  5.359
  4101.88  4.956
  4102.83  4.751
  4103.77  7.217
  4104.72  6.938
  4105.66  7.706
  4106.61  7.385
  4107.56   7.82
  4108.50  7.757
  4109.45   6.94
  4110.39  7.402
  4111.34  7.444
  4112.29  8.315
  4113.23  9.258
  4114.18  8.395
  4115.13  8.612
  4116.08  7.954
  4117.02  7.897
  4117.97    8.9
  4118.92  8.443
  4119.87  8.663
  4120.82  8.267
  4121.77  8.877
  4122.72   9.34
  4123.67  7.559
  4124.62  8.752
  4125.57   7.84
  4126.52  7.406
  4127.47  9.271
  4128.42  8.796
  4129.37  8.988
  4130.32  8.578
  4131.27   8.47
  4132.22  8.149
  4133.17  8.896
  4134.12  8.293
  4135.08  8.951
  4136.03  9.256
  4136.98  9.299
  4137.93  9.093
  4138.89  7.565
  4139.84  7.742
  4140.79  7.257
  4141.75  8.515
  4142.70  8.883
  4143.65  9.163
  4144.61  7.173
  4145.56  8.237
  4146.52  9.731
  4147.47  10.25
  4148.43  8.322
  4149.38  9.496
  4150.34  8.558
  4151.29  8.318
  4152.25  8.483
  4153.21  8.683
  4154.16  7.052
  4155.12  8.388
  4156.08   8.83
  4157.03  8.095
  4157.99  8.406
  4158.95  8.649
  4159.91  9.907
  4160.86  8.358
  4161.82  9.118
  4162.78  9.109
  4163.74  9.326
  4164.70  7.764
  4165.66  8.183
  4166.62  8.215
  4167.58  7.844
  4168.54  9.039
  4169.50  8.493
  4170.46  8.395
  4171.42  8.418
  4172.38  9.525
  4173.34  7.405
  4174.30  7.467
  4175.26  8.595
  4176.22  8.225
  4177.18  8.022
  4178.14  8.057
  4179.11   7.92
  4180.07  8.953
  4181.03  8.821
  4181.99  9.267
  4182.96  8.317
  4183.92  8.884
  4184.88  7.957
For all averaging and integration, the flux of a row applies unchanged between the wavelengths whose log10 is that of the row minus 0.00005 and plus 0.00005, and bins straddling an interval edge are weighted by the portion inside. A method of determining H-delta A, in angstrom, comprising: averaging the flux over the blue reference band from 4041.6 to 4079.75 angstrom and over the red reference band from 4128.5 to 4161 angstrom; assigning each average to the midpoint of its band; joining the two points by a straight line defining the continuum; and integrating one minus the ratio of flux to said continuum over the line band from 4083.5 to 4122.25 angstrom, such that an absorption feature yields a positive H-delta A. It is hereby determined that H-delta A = 4.8 angstrom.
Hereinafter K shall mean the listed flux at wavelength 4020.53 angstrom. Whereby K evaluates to 9.497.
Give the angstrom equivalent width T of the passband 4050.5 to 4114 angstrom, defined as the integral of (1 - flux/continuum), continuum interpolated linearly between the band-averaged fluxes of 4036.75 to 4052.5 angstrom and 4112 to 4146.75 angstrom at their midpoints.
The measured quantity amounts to 4.5 angstrom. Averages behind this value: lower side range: 9.08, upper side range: 8.5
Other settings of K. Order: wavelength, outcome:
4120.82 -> 8.267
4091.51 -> 8.783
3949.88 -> 6.716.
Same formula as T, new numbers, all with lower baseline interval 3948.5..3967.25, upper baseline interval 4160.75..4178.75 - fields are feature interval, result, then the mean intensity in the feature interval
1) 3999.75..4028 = -2.4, 8.54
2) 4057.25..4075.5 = -1.5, 8.71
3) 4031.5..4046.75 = -1.9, 8.97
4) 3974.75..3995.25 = -1.7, 8.42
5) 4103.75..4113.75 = 0.6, 7.67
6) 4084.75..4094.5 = -0.3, 8.41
